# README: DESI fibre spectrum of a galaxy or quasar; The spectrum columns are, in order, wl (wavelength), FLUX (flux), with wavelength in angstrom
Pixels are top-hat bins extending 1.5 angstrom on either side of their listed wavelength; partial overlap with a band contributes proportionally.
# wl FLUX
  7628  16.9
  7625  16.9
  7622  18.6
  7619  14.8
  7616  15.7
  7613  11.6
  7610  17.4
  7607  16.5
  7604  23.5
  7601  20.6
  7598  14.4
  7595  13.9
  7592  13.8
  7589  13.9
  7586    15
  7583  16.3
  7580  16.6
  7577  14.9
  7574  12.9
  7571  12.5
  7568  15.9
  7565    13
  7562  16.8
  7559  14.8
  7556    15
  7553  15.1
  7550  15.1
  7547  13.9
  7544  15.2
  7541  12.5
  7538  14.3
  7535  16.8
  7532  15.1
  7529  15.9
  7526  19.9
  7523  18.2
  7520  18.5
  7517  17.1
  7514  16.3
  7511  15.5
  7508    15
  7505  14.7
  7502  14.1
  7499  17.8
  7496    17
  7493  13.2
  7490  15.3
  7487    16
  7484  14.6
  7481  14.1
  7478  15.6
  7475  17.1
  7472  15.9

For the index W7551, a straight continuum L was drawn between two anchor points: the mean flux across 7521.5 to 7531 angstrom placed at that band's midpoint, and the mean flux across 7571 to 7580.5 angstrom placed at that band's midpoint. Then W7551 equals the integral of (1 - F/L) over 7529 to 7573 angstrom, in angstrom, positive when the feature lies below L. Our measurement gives 3.5 angstrom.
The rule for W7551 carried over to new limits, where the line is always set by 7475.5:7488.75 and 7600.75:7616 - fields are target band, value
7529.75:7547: 1.6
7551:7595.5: 5.6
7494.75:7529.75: -2.0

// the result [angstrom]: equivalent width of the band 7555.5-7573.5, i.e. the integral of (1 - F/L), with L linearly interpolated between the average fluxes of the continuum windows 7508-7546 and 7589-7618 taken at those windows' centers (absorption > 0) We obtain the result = 1.8 angstrom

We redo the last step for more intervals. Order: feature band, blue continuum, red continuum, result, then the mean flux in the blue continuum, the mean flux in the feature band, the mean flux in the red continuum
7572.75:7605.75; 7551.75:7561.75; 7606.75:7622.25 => -1.40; 15.2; 16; 15.5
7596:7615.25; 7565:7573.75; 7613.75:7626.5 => -2.08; 13.8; 17.2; 16.2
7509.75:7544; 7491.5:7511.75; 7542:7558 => -2.92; 15.3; 16.3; 14.8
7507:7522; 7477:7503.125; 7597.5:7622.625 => -0.88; 15.3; 16.6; 17.1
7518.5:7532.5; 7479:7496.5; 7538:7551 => -3.18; 14.9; 17.7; 14.2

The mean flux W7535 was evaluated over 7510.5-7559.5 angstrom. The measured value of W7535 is 15.9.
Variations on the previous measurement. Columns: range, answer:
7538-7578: 14.4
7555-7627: 15.7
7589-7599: 14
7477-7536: 16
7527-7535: 16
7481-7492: 15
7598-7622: 17.1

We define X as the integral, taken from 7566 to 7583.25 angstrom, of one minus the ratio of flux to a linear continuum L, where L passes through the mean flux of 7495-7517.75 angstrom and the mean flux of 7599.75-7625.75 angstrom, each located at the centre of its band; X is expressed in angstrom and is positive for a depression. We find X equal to 2.1 angstrom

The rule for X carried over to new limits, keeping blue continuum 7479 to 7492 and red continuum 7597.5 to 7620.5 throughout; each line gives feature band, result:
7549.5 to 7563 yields 0.6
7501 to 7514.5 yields 0.2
